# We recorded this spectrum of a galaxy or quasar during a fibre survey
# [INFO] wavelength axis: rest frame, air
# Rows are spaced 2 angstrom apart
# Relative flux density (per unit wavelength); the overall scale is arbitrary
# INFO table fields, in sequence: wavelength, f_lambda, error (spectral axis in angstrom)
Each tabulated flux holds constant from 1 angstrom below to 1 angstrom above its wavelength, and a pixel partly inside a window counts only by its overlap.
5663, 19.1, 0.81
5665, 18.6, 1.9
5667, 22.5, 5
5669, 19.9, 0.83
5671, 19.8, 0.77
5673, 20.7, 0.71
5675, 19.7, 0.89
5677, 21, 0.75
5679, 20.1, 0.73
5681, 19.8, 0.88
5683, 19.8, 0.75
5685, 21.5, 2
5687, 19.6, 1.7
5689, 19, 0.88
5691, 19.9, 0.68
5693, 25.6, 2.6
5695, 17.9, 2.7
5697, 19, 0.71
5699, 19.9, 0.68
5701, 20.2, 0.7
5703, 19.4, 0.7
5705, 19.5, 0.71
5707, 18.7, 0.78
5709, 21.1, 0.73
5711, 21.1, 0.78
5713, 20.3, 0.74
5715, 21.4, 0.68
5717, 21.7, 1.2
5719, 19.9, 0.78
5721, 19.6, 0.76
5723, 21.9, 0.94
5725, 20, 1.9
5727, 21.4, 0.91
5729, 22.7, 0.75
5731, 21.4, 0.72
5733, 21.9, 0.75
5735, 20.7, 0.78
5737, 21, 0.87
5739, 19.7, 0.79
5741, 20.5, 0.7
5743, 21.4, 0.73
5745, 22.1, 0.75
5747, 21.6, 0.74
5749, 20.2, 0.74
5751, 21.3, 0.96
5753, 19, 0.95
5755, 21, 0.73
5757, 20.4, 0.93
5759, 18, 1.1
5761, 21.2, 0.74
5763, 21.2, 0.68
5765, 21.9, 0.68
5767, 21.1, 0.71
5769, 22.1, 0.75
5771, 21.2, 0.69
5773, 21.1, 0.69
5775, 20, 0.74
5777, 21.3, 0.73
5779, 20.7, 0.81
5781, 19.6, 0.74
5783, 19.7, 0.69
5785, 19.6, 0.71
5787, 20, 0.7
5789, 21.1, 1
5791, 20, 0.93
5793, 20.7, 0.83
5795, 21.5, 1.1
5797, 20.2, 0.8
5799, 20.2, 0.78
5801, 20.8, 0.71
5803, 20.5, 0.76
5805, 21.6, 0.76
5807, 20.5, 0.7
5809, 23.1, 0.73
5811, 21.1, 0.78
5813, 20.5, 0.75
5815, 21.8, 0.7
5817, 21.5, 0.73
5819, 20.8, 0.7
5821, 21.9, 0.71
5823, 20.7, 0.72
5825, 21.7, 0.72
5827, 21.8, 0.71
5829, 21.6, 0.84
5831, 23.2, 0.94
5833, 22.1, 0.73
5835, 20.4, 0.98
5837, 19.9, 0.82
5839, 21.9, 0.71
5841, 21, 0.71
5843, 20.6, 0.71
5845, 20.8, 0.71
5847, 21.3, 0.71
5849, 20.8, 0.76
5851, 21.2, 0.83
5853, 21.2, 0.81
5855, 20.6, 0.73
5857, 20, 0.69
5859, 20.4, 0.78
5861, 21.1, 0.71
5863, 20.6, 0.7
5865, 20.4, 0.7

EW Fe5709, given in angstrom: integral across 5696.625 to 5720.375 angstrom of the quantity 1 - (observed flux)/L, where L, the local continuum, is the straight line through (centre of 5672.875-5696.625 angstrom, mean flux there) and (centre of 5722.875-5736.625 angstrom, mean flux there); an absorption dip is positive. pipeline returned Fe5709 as 0.8 angstrom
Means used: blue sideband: 20.3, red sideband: 21.4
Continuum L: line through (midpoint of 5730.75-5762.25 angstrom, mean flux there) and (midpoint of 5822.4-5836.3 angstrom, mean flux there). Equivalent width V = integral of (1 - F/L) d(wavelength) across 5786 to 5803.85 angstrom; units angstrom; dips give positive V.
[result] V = 0.6 angstrom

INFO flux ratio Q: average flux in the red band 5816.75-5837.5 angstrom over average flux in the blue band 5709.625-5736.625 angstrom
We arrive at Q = 1.0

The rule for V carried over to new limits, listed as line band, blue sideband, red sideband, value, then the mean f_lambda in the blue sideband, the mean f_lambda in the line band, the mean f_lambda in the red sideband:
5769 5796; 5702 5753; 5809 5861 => 0.6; 20.8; 20.6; 21.2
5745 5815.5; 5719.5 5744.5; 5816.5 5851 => 1.3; 21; 20.7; 21.3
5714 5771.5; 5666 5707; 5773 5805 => -1.7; 20.2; 20.9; 20.5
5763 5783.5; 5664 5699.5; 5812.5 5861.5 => -0.1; 20.2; 20.9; 21.2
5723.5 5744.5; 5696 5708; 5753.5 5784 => -1.1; 19.4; 21.1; 20.7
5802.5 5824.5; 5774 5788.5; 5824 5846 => -0.4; 20.2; 21.3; 21.4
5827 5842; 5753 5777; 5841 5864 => -0.5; 20.8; 21.5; 20.8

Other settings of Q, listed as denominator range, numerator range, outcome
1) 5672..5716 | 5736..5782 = 1.03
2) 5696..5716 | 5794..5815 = 1.05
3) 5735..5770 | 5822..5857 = 1.02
